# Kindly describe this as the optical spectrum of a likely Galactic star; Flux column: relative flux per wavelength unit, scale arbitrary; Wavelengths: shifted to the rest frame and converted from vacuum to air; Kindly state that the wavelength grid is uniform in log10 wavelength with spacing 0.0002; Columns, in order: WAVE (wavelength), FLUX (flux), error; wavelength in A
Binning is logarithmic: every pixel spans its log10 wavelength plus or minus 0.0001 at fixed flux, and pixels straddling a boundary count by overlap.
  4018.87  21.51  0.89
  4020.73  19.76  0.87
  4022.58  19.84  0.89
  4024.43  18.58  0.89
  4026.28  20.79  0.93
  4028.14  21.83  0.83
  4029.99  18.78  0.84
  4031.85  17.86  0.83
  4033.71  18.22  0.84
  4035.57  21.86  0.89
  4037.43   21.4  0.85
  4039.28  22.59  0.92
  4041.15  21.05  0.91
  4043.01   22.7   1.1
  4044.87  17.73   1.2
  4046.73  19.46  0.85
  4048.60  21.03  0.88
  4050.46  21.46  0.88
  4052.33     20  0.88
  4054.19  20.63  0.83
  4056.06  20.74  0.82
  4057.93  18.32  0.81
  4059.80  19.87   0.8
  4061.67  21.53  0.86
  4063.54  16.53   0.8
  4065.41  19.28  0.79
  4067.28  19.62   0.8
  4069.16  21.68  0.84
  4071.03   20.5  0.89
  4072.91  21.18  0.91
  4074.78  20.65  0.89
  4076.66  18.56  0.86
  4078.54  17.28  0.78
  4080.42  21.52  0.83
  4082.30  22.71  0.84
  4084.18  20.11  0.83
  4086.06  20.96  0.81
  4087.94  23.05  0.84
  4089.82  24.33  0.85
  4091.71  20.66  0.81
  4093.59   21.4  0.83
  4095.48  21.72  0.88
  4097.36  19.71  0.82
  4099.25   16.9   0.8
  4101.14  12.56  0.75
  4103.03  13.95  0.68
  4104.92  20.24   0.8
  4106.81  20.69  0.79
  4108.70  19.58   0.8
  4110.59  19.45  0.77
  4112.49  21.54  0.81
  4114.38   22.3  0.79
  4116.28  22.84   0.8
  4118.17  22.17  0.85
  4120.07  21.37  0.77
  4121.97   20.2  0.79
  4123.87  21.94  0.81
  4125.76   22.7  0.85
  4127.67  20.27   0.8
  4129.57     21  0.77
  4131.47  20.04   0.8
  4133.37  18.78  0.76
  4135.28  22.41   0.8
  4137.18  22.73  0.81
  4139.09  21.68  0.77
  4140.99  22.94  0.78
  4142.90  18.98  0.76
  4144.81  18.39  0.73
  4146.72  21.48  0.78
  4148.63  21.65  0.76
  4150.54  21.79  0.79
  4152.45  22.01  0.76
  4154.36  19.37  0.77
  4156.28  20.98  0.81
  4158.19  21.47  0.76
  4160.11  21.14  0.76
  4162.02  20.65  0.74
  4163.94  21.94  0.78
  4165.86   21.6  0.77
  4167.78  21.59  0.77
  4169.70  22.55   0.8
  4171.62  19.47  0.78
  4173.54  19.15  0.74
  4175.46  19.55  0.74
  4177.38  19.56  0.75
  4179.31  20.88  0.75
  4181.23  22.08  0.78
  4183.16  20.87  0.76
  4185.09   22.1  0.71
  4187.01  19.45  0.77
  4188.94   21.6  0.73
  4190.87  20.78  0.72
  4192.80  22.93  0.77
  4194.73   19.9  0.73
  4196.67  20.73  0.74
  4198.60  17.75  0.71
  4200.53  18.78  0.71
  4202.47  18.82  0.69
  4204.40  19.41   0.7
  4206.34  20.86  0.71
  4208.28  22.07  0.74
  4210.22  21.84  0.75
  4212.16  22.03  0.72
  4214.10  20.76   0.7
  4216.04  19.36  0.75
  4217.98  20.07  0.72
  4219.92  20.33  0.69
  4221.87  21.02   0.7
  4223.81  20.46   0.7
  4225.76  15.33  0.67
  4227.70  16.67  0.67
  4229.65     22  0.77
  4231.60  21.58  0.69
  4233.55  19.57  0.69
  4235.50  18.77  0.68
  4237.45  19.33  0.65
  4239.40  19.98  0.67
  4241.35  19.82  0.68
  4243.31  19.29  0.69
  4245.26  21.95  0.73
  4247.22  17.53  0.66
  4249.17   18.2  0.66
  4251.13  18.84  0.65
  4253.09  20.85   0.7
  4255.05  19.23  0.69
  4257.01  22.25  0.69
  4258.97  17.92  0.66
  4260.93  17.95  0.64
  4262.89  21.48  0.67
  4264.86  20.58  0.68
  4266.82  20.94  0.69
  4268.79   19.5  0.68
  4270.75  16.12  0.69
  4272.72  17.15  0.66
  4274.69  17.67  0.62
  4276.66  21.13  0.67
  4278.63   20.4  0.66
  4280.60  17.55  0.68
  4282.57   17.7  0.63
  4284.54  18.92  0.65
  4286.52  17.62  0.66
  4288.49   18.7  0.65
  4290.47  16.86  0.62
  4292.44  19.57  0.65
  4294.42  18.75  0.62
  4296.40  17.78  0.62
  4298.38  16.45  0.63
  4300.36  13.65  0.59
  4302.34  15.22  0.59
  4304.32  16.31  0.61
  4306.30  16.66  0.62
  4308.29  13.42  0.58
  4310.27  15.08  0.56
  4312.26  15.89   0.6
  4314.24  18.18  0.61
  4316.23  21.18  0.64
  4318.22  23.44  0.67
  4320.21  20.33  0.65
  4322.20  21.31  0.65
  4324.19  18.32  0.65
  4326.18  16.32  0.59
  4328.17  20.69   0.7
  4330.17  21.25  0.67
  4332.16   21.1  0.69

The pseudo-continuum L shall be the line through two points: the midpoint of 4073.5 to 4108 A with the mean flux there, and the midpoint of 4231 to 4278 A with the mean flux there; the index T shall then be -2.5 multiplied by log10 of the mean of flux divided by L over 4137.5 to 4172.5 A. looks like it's -0.08 mag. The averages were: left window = 19.8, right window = 19.5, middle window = 21.1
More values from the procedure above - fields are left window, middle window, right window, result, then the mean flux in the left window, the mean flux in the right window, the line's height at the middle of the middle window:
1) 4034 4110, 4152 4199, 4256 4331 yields -0.08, 20.1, 18.4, 19.3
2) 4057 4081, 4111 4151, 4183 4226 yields -0.07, 19.7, 20.4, 20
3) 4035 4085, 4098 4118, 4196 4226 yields 0.06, 20.4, 20.1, 20.3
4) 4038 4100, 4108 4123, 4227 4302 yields -0.06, 20.5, 18.9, 20.1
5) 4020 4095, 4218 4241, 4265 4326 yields -0.05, 20.4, 18.1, 18.7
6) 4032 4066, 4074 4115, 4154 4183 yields 0.03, 20.2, 20.8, 20.4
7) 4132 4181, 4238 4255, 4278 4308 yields -0.06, 20.9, 17.3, 18.6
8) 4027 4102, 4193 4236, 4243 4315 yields -0.07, 20.2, 18.2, 18.8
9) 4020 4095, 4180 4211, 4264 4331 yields -0.08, 20.4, 18.2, 19.2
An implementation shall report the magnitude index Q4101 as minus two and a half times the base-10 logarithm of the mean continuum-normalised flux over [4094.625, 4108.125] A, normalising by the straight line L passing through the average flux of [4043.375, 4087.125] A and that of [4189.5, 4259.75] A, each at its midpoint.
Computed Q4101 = 0.12 mag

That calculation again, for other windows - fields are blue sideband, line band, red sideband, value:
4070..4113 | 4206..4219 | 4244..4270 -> -0.06 mag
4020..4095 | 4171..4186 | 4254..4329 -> -0.06 mag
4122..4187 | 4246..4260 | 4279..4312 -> -0.07 mag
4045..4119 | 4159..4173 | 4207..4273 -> -0.07 mag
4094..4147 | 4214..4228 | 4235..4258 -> 0.03 mag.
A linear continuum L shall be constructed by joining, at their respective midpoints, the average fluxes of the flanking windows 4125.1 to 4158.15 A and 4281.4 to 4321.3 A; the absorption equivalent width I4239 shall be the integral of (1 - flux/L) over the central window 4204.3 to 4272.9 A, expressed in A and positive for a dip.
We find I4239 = -3.07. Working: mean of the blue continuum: 21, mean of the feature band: 19.8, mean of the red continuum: 17.6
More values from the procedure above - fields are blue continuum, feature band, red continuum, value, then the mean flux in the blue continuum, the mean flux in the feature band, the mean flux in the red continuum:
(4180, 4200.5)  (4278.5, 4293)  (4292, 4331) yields 0.2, 20.7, 18.3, 18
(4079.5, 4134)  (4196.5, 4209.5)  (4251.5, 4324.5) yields -0.2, 20.5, 19.8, 18.4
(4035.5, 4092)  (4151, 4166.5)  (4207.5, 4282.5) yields -0.8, 20.6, 21.2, 19.6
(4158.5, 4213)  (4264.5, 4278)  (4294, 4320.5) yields -0.5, 20.7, 19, 17.2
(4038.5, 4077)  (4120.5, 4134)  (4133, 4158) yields 0.1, 20.3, 20.8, 21.1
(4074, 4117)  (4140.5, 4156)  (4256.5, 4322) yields -0.9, 20.1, 20.8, 18.3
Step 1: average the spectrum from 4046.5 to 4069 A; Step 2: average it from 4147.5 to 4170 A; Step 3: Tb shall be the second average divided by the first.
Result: 1.07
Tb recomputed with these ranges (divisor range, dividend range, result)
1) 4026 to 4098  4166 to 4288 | 0.97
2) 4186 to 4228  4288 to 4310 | 0.82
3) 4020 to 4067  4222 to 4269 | 0.98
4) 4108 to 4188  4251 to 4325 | 0.88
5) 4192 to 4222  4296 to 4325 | 0.86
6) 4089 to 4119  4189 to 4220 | 1.02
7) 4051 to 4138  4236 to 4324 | 0.91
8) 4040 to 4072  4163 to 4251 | 1.00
